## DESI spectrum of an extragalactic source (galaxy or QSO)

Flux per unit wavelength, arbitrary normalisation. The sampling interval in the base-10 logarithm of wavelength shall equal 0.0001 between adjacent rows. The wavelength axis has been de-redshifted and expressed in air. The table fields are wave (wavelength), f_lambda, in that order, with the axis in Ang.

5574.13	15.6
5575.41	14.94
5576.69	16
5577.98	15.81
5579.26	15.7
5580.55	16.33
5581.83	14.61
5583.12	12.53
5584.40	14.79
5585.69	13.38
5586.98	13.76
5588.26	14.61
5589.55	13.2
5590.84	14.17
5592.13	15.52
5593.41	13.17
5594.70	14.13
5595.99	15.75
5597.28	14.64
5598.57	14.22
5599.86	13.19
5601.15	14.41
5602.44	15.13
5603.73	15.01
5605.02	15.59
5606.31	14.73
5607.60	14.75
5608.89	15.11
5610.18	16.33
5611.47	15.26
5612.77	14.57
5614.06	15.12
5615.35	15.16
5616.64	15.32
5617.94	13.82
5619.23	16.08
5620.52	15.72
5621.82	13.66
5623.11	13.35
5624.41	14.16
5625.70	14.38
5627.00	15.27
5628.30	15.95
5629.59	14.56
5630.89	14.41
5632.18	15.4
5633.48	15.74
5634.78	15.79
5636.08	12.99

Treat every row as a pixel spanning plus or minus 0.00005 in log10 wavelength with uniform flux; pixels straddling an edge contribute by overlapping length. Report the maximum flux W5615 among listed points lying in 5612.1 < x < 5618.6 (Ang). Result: 15.32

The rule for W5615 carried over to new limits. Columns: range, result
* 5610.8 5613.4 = 15.26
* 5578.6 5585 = 16.33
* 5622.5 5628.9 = 15.95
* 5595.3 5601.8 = 15.75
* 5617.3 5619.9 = 16.08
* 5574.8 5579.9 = 16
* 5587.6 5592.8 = 15.52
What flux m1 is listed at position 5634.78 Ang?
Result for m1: 15.79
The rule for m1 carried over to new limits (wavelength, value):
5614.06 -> 15.12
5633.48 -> 15.74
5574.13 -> 15.6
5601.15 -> 14.41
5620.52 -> 15.72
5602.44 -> 15.13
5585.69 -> 13.38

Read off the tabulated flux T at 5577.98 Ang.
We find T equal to 15.81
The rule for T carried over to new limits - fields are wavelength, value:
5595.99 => 15.75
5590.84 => 14.17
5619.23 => 16.08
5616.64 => 15.32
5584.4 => 14.79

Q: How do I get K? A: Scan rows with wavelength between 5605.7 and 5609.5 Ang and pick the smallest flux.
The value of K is 14.73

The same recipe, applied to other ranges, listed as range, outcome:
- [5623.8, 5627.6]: 14.16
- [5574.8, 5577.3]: 14.94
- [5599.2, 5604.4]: 13.19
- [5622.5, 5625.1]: 13.35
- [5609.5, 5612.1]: 15.26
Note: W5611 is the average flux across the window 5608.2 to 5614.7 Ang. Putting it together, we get 15.3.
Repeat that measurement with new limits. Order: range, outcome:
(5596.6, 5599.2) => 14.4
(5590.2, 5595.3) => 14.3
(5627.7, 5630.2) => 15.3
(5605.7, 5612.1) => 15.3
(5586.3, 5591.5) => 13.9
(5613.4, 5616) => 15.2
